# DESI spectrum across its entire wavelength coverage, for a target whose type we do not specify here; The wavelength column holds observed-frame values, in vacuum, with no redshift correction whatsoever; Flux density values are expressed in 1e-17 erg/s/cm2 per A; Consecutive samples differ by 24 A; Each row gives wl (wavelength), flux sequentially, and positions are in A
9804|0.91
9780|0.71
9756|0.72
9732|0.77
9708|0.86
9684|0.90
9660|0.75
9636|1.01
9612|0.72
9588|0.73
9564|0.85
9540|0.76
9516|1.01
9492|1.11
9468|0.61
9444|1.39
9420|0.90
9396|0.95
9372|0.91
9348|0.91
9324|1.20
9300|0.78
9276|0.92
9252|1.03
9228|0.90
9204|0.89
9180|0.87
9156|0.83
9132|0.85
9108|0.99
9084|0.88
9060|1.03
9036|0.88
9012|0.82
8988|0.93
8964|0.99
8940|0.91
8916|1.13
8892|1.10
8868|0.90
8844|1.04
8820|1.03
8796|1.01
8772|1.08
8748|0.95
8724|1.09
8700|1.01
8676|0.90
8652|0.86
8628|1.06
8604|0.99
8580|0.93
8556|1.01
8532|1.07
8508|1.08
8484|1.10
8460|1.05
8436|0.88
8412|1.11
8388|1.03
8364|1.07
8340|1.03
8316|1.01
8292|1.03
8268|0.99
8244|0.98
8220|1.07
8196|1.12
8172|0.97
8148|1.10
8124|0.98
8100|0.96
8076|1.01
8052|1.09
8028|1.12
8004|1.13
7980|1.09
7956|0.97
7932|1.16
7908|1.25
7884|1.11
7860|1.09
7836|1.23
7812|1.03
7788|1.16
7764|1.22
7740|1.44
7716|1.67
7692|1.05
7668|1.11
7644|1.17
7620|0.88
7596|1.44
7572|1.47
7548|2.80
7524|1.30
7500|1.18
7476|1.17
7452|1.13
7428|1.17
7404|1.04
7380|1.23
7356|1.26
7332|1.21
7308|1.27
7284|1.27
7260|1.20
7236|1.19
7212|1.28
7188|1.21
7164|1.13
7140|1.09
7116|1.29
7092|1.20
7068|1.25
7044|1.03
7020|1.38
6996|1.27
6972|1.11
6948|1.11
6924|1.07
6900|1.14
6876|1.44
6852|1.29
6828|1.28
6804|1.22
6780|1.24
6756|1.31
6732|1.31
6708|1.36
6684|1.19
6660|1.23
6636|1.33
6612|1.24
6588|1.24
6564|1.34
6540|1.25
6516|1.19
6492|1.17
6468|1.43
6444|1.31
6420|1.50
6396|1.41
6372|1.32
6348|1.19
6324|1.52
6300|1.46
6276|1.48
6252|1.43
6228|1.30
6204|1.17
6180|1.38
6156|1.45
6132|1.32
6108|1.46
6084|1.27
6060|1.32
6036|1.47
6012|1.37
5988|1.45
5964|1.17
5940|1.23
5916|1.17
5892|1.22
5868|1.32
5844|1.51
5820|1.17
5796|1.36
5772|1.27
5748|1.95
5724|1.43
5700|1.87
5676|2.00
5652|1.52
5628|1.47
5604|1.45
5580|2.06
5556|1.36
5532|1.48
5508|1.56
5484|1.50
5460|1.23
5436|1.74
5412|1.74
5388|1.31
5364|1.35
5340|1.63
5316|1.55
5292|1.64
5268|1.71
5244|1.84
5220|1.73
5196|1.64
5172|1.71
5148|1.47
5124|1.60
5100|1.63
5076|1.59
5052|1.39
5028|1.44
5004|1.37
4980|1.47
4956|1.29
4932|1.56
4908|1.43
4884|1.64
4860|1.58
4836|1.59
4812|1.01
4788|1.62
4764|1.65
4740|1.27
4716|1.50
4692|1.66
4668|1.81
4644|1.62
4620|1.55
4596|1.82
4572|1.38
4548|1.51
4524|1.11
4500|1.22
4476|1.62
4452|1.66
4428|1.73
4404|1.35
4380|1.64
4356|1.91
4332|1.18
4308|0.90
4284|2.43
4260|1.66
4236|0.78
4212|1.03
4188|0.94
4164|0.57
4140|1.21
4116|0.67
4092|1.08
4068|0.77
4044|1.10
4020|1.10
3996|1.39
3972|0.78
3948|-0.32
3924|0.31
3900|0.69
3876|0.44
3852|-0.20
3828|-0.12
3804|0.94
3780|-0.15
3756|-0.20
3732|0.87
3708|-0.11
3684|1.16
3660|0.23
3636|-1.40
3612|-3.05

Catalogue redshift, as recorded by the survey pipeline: 0.15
